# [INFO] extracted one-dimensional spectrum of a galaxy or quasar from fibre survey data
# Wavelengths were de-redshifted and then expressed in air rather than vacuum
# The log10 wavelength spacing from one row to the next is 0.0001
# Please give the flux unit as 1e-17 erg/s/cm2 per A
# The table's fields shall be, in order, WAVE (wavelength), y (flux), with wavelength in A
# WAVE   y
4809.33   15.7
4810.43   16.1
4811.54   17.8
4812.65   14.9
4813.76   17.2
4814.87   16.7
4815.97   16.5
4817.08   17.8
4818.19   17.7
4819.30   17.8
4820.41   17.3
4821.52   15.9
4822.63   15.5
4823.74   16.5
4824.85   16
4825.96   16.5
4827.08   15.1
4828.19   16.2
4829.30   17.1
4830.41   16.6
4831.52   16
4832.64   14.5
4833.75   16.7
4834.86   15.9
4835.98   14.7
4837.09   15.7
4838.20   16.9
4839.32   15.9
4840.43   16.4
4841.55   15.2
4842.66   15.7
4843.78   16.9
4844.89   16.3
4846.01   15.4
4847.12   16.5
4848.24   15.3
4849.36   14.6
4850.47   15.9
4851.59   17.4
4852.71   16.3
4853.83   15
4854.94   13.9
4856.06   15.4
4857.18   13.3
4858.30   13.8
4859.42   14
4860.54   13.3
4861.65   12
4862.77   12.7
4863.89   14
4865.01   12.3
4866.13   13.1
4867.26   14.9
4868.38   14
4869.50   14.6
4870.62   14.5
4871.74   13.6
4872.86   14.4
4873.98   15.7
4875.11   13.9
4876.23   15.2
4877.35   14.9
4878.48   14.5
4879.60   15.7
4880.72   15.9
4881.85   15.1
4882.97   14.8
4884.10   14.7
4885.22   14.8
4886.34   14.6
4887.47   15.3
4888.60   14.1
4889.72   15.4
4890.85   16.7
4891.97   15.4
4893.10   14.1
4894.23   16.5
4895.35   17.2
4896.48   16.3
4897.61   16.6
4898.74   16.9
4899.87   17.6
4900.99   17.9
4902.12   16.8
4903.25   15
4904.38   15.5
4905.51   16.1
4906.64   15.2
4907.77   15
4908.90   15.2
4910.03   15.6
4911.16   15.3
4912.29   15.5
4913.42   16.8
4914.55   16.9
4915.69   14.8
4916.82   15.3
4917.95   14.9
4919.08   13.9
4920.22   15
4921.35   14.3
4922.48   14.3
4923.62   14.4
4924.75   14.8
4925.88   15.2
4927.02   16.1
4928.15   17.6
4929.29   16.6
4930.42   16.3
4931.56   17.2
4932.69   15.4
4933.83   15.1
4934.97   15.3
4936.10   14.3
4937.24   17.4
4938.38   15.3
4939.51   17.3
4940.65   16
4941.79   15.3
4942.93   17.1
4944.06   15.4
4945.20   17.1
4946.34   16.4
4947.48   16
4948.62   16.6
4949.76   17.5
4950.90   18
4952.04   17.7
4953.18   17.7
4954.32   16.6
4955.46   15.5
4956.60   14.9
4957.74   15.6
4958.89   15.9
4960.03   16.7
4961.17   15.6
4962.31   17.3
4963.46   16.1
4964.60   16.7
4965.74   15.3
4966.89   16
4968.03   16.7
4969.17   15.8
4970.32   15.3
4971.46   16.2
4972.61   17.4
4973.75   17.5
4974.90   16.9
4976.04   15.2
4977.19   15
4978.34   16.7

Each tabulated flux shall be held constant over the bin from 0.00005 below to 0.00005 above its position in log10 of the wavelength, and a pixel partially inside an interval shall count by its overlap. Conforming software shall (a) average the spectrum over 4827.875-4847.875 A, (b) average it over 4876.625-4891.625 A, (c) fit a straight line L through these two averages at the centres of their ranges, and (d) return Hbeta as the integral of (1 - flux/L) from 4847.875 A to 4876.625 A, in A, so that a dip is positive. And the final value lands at 2.25 A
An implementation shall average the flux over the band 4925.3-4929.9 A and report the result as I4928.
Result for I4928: 16.4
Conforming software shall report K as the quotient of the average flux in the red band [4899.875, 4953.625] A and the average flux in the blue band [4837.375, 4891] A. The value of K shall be 1.07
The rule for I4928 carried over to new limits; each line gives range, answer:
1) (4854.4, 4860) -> 14.1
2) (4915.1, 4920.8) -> 14.8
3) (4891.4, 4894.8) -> 15.4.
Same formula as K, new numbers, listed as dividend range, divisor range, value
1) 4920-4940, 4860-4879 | 1.12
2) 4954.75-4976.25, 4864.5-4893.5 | 1.10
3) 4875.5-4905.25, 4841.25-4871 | 1.07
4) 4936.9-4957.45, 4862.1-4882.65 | 1.15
